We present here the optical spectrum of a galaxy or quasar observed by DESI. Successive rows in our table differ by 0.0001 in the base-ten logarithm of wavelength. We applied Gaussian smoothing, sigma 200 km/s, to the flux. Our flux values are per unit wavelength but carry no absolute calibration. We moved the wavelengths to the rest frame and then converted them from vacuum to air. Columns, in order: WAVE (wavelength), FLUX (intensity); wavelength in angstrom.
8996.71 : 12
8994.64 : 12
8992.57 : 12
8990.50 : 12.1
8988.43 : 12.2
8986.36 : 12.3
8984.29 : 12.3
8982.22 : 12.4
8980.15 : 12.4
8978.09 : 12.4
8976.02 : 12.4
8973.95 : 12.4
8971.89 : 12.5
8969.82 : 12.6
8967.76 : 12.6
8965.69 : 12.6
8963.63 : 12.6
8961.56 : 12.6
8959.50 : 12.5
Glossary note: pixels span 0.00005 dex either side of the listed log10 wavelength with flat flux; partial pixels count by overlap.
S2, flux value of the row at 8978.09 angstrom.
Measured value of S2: 12.4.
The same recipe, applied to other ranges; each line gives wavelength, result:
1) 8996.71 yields 12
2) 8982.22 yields 12.4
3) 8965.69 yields 12.6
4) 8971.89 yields 12.5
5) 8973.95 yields 12.4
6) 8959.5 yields 12.5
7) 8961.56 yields 12.6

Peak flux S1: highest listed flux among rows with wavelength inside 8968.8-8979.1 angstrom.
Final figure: 12.6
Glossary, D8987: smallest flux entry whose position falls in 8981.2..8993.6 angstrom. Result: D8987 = 12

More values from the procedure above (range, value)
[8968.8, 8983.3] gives 12.4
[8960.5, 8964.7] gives 12.6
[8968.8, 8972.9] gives 12.5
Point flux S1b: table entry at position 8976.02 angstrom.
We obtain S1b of 12.4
